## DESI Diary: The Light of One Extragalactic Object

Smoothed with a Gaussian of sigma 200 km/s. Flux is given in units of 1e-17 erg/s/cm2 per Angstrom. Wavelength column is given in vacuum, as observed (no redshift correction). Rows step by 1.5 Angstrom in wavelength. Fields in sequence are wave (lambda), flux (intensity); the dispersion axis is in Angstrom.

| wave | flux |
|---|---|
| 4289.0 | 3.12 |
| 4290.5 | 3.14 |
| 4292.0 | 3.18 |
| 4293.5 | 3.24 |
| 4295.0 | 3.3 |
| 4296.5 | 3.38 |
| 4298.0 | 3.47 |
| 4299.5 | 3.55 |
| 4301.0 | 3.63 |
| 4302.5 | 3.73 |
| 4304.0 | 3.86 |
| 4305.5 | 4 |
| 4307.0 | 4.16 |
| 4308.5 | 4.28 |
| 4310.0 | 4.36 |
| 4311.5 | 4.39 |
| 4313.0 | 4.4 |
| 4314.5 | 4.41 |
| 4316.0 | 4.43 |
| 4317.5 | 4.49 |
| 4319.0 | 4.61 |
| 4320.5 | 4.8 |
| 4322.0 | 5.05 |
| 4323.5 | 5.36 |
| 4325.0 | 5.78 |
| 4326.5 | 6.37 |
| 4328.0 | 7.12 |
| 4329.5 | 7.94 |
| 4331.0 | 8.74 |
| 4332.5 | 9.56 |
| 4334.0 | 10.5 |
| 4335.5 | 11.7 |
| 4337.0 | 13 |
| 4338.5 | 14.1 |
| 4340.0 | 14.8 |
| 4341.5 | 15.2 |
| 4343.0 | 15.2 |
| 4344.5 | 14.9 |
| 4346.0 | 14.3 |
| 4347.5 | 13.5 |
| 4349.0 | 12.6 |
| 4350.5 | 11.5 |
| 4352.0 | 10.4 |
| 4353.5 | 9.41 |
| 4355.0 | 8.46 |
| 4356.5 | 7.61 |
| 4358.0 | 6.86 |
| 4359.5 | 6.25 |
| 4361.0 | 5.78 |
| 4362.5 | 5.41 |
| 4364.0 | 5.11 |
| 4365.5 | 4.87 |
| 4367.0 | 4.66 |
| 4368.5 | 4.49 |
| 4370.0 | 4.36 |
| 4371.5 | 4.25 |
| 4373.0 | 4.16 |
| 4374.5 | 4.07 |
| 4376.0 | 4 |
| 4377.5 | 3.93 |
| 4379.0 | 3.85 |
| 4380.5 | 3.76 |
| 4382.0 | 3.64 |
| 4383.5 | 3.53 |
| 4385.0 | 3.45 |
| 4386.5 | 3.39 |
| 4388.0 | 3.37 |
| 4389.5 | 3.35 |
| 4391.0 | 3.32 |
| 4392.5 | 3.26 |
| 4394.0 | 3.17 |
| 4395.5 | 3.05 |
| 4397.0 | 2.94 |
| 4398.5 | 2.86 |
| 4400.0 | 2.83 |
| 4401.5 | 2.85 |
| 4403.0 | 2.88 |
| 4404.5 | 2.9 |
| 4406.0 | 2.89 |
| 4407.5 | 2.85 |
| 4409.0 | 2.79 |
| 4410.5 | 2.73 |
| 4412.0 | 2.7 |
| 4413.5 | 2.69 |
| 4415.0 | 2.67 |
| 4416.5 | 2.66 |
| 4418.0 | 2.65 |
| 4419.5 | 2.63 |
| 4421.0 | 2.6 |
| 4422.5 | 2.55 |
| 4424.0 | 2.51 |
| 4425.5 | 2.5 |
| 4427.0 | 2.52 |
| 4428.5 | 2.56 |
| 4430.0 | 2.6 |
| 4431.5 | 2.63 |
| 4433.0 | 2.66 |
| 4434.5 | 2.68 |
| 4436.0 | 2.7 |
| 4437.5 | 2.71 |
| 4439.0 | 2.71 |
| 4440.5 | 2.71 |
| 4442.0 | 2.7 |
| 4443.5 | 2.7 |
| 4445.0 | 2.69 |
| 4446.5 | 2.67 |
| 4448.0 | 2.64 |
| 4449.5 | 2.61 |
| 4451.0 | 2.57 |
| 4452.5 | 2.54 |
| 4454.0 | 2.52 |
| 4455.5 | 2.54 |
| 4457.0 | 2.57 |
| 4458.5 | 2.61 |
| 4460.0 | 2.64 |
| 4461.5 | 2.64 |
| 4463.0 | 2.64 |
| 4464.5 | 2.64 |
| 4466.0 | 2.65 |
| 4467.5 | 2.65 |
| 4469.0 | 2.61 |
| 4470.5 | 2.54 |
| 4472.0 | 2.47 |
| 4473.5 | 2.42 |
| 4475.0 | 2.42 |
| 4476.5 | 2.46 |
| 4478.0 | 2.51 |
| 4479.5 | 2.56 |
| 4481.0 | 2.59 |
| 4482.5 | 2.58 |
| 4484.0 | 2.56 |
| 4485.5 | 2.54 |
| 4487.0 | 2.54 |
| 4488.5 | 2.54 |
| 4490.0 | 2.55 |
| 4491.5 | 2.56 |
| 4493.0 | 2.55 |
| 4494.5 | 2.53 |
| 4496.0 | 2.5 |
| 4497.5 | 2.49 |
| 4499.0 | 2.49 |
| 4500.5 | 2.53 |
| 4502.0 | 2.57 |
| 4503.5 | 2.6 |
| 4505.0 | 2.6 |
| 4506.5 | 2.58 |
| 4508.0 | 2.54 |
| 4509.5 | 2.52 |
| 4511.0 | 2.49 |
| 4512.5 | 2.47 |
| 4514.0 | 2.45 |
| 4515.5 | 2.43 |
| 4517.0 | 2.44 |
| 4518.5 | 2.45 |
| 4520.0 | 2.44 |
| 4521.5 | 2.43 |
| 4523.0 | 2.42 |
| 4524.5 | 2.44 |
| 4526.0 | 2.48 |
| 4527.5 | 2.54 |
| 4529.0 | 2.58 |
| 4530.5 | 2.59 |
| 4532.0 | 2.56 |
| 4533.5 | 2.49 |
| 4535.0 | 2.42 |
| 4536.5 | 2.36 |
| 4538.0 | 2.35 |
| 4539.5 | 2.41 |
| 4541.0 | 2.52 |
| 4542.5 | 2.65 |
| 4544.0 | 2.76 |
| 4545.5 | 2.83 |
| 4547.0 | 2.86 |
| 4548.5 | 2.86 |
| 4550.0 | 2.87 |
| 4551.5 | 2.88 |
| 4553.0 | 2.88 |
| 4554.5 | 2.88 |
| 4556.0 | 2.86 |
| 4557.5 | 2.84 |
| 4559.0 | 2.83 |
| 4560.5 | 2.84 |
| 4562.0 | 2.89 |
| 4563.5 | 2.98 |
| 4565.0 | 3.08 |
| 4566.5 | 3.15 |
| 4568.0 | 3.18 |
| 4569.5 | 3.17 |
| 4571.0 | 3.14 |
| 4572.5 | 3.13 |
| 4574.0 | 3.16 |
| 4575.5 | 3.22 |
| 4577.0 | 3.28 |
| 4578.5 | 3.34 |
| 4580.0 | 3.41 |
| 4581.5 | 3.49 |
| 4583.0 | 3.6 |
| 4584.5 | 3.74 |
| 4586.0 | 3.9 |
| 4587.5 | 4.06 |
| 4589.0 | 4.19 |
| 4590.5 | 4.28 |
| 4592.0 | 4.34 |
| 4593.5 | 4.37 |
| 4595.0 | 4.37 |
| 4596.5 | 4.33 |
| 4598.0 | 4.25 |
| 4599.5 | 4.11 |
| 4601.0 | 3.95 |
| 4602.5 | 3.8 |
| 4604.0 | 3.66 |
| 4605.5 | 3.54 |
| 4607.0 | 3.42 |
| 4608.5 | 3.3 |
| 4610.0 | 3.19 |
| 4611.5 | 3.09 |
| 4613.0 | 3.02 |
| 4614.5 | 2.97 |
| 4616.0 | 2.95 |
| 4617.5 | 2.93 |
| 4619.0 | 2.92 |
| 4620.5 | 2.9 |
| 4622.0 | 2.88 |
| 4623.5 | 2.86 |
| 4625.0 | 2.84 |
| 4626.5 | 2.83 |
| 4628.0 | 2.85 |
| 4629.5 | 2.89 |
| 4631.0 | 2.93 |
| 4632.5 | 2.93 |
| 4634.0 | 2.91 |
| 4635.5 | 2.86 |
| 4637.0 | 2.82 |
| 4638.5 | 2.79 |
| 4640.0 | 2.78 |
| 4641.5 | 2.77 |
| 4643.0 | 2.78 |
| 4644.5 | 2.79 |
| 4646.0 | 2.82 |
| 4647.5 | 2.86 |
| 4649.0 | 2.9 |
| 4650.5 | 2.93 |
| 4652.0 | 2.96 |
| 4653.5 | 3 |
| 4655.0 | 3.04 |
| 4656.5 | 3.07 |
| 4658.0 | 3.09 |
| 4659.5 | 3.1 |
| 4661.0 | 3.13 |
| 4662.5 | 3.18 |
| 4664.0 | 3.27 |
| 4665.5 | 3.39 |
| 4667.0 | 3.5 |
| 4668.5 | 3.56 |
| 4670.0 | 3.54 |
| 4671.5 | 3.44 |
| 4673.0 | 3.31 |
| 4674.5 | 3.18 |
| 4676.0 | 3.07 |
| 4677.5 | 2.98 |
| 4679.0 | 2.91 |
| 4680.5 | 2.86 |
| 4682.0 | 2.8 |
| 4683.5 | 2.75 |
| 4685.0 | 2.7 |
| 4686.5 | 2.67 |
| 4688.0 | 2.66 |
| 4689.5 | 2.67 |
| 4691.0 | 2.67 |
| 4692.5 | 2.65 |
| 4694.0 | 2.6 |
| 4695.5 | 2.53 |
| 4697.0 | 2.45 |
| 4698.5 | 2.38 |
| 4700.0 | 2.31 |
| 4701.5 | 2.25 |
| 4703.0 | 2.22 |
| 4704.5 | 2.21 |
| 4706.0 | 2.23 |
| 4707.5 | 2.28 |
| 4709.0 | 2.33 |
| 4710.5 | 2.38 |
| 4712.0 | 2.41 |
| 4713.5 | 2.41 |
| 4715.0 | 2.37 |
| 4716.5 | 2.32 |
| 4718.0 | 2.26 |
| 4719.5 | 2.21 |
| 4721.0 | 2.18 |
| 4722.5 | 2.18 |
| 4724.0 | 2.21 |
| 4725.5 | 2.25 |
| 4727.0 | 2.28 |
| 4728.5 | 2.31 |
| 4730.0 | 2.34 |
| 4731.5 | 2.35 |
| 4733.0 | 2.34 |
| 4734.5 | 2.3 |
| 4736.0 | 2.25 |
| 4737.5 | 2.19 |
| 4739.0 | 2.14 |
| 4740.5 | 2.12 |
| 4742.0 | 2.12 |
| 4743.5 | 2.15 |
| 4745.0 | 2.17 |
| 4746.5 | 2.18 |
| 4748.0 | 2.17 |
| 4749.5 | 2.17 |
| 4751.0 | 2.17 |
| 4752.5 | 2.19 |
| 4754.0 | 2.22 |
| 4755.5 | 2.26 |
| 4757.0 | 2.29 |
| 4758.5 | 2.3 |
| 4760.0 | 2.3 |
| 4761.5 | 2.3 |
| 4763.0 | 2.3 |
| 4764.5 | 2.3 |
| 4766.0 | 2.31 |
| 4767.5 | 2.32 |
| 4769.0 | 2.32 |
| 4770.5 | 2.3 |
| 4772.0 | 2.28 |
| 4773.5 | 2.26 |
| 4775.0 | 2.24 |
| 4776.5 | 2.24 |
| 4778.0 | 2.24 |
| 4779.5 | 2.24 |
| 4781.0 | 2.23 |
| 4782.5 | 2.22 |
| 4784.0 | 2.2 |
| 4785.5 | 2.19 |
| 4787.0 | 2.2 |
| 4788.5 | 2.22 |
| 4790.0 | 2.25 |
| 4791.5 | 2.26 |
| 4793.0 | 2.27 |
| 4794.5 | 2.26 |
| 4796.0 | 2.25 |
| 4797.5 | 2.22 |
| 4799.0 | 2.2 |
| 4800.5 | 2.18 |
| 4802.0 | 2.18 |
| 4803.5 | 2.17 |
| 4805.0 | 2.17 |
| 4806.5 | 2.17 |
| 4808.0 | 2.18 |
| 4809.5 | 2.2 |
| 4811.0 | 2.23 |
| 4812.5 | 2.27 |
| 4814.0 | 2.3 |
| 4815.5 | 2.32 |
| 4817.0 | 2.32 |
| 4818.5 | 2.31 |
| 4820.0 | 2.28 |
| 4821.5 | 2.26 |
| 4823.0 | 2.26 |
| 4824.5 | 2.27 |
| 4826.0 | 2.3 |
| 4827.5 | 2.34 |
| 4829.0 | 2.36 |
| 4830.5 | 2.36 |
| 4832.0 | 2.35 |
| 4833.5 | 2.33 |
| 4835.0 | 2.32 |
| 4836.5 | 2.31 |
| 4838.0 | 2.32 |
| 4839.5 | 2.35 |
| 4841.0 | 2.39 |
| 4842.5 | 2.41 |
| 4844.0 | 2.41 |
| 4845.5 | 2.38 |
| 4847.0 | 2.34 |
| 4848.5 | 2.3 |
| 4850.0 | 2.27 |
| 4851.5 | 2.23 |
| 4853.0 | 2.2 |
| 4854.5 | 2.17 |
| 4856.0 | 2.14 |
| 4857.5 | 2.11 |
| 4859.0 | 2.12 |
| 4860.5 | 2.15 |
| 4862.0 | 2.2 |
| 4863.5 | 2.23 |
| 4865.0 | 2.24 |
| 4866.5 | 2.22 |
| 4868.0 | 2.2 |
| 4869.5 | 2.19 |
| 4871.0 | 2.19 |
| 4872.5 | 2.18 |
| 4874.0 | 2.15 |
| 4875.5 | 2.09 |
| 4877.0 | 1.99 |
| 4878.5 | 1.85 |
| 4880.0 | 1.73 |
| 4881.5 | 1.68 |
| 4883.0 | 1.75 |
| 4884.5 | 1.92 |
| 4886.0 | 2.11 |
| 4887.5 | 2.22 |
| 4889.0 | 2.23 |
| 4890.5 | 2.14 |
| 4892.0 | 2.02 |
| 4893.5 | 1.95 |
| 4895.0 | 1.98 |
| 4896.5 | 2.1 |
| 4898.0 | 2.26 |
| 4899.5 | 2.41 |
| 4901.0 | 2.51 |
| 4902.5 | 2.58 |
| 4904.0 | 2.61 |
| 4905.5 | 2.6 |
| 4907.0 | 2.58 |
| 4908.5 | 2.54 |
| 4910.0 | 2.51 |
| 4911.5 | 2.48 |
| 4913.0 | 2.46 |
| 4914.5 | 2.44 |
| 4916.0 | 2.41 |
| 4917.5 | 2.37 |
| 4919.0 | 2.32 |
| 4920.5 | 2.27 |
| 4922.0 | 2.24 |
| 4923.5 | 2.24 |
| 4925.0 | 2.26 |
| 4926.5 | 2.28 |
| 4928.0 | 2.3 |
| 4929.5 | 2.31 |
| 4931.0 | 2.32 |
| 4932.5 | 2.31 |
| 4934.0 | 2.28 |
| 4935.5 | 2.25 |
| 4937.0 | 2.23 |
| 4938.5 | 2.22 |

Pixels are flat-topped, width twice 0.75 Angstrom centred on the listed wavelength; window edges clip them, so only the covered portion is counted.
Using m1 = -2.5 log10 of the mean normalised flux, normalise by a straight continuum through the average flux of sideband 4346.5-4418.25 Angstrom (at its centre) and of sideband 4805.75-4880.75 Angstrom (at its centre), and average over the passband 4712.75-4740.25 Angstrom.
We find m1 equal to 0.25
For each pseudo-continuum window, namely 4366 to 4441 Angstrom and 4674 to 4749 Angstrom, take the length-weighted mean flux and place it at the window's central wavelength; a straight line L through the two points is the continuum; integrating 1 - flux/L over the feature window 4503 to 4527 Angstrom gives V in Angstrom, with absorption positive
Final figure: 3.2 Angstrom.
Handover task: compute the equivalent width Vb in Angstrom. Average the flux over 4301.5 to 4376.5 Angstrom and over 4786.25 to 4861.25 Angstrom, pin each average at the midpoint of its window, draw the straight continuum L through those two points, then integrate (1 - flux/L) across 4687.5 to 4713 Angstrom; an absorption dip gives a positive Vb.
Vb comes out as 8.3 Angstrom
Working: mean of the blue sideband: 7.46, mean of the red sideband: 2.26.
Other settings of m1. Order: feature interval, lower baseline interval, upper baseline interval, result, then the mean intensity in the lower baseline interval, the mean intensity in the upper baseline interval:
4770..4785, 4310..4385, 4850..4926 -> 0.413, 7.43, 2.22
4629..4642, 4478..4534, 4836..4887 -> -0.193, 2.52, 2.16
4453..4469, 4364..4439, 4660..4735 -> 0.180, 3.19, 2.64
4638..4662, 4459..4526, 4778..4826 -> -0.226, 2.53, 2.24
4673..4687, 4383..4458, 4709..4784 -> -0.223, 2.79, 2.26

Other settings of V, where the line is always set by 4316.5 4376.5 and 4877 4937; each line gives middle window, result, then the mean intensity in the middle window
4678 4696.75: 7.8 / 2.7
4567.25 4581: 6.1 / 3.23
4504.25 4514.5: 6.3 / 2.52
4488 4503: 9.3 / 2.53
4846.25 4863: 3.6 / 2.2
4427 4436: 5.8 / 2.62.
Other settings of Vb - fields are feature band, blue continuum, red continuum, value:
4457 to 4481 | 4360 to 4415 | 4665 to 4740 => 5.59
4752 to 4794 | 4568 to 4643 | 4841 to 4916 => 6.30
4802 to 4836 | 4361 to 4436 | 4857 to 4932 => 1.63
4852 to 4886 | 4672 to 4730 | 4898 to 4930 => 4.96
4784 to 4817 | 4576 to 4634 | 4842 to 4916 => 4.48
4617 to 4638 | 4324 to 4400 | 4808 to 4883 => 7.33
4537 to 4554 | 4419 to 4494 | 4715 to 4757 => -1.64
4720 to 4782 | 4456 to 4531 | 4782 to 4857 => 2.11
